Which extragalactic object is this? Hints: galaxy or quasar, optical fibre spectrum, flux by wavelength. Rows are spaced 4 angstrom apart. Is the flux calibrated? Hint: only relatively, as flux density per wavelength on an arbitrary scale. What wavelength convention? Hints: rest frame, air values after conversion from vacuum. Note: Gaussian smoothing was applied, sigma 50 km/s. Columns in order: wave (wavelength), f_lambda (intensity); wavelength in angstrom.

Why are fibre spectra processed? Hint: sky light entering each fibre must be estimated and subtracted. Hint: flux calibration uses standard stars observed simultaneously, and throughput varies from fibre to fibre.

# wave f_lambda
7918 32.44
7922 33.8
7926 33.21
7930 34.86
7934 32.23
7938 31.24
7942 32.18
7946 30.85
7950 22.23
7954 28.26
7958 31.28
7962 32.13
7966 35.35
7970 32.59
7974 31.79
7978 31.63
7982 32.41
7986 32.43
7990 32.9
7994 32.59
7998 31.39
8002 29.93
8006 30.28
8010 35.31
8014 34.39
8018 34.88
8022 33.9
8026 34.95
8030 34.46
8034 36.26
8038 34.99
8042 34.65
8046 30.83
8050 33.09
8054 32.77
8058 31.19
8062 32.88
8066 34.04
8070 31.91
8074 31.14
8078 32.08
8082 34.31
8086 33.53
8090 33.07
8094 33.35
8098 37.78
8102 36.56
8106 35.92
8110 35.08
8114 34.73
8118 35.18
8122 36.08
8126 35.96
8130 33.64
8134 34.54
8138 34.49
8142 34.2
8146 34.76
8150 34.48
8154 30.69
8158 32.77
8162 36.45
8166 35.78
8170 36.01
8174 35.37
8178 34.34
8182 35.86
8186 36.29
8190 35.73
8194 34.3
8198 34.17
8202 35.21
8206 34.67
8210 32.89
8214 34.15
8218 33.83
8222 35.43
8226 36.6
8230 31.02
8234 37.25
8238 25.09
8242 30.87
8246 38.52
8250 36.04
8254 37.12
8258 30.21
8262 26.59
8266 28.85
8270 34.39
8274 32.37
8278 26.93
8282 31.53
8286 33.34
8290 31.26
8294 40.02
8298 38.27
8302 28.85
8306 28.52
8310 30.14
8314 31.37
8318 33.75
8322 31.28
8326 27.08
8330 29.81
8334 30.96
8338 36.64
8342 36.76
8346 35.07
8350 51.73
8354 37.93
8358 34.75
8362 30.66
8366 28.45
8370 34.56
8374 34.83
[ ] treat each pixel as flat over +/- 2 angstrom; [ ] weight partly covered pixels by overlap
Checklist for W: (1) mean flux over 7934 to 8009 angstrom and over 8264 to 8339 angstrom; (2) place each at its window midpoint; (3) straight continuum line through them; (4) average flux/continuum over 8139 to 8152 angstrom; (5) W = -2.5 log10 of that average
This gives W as -0.10 mag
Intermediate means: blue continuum 31.3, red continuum 31.8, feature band 34.5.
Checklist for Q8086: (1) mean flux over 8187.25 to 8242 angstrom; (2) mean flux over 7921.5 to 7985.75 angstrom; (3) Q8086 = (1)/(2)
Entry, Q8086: 1.07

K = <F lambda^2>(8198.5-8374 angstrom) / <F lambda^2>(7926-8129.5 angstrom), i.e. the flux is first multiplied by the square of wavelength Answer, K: 1.1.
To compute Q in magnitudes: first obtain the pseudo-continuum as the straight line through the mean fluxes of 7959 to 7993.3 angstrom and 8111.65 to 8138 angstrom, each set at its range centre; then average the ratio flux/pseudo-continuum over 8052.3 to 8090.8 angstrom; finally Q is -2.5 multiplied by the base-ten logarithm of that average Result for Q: 0.05 mag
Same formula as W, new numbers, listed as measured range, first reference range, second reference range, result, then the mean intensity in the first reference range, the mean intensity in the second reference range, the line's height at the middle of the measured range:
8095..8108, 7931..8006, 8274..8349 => -0.15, 31.3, 32.6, 31.8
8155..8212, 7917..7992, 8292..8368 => -0.06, 31.8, 33.8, 33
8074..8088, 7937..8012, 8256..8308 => -0.05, 31.4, 31.6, 31.5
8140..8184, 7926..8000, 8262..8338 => -0.10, 31.6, 31.6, 31.6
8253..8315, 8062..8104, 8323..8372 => 0.08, 33.7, 34.5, 34.3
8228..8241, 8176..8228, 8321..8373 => 0.12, 34.9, 34.4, 34.8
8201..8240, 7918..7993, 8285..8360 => 0.00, 31.8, 34.1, 33.4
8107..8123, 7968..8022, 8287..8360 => -0.07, 32.6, 34.1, 33.1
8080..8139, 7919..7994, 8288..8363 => -0.07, 31.8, 34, 32.7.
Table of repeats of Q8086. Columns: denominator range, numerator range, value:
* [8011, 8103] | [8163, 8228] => 1.04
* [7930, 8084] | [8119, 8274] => 1.05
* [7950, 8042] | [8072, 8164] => 1.05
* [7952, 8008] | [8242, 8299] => 1.04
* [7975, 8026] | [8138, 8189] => 1.06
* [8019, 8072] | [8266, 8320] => 0.96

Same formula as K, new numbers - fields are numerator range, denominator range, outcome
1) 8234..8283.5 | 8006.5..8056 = 0.99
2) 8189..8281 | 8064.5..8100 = 1.03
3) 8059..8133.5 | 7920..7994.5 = 1.12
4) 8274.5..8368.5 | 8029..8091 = 1.07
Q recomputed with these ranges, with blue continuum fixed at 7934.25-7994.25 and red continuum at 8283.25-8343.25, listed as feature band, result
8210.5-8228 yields -0.09 mag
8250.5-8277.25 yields 0.02 mag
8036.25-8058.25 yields -0.05 mag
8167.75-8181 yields -0.11 mag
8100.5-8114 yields -0.12 mag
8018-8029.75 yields -0.10 mag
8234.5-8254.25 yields -0.04 mag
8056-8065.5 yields -0.02 mag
